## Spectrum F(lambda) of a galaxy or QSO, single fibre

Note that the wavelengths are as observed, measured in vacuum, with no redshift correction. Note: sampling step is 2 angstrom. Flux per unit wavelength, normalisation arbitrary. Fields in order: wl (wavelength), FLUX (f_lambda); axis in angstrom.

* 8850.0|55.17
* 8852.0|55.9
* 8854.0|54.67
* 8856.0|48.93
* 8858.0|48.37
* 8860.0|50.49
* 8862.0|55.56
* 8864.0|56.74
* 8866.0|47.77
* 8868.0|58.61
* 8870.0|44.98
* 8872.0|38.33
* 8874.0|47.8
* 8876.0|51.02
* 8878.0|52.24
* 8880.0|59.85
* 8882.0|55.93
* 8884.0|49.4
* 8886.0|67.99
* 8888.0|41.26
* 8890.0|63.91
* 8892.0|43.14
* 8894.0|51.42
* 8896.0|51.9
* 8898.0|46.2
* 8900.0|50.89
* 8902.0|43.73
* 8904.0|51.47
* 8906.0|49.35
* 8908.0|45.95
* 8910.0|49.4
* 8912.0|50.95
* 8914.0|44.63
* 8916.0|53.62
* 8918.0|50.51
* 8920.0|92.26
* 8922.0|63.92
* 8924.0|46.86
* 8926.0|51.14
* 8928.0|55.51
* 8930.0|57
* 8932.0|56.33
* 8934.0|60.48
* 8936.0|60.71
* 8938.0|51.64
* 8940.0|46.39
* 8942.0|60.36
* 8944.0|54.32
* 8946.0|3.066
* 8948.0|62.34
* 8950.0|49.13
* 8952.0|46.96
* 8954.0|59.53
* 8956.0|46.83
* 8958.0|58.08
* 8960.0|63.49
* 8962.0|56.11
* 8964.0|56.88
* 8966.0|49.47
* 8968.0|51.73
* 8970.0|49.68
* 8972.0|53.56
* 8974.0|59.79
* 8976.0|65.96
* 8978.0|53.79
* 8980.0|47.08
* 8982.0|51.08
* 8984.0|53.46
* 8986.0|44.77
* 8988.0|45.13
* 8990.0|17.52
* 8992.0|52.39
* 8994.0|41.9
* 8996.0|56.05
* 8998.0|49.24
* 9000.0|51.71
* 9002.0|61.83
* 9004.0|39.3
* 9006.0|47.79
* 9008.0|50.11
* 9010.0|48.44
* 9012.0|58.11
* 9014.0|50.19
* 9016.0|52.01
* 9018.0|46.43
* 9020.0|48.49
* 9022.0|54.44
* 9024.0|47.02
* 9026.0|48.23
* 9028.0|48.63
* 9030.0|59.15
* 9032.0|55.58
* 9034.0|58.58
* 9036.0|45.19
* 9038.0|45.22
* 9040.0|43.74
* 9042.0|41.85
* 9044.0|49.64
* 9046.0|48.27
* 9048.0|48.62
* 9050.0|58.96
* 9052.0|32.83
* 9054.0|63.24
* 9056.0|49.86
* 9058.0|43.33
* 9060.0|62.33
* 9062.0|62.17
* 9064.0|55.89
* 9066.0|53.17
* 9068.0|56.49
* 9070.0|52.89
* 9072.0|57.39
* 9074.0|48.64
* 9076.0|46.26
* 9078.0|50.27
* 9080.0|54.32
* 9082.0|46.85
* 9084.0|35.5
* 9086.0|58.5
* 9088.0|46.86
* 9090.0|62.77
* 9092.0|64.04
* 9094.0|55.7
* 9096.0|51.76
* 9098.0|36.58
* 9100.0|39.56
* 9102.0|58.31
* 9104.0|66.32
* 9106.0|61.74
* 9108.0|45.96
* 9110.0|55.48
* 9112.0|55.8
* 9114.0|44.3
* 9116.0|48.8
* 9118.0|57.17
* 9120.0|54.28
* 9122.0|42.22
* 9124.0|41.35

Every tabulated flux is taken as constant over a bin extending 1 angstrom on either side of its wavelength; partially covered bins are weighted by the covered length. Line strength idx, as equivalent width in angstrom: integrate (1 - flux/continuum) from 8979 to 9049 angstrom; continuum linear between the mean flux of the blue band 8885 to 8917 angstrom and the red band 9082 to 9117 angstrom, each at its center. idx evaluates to 3.5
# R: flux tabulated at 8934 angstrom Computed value 60.48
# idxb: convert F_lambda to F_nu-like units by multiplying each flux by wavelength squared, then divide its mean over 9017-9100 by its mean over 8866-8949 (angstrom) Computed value 1.0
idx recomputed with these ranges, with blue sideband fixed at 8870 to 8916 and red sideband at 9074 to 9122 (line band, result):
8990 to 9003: 0.4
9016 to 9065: 0.6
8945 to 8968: 0.2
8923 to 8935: -1.0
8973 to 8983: -0.9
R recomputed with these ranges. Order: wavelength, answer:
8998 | 49.24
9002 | 61.83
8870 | 44.98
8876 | 51.02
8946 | 3.066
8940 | 46.39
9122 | 42.22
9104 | 66.32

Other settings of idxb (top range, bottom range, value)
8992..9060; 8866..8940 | 0.97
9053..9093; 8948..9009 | 1.07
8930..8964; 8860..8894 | 1.02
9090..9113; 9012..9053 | 1.11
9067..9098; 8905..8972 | 1.01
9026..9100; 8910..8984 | 0.98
